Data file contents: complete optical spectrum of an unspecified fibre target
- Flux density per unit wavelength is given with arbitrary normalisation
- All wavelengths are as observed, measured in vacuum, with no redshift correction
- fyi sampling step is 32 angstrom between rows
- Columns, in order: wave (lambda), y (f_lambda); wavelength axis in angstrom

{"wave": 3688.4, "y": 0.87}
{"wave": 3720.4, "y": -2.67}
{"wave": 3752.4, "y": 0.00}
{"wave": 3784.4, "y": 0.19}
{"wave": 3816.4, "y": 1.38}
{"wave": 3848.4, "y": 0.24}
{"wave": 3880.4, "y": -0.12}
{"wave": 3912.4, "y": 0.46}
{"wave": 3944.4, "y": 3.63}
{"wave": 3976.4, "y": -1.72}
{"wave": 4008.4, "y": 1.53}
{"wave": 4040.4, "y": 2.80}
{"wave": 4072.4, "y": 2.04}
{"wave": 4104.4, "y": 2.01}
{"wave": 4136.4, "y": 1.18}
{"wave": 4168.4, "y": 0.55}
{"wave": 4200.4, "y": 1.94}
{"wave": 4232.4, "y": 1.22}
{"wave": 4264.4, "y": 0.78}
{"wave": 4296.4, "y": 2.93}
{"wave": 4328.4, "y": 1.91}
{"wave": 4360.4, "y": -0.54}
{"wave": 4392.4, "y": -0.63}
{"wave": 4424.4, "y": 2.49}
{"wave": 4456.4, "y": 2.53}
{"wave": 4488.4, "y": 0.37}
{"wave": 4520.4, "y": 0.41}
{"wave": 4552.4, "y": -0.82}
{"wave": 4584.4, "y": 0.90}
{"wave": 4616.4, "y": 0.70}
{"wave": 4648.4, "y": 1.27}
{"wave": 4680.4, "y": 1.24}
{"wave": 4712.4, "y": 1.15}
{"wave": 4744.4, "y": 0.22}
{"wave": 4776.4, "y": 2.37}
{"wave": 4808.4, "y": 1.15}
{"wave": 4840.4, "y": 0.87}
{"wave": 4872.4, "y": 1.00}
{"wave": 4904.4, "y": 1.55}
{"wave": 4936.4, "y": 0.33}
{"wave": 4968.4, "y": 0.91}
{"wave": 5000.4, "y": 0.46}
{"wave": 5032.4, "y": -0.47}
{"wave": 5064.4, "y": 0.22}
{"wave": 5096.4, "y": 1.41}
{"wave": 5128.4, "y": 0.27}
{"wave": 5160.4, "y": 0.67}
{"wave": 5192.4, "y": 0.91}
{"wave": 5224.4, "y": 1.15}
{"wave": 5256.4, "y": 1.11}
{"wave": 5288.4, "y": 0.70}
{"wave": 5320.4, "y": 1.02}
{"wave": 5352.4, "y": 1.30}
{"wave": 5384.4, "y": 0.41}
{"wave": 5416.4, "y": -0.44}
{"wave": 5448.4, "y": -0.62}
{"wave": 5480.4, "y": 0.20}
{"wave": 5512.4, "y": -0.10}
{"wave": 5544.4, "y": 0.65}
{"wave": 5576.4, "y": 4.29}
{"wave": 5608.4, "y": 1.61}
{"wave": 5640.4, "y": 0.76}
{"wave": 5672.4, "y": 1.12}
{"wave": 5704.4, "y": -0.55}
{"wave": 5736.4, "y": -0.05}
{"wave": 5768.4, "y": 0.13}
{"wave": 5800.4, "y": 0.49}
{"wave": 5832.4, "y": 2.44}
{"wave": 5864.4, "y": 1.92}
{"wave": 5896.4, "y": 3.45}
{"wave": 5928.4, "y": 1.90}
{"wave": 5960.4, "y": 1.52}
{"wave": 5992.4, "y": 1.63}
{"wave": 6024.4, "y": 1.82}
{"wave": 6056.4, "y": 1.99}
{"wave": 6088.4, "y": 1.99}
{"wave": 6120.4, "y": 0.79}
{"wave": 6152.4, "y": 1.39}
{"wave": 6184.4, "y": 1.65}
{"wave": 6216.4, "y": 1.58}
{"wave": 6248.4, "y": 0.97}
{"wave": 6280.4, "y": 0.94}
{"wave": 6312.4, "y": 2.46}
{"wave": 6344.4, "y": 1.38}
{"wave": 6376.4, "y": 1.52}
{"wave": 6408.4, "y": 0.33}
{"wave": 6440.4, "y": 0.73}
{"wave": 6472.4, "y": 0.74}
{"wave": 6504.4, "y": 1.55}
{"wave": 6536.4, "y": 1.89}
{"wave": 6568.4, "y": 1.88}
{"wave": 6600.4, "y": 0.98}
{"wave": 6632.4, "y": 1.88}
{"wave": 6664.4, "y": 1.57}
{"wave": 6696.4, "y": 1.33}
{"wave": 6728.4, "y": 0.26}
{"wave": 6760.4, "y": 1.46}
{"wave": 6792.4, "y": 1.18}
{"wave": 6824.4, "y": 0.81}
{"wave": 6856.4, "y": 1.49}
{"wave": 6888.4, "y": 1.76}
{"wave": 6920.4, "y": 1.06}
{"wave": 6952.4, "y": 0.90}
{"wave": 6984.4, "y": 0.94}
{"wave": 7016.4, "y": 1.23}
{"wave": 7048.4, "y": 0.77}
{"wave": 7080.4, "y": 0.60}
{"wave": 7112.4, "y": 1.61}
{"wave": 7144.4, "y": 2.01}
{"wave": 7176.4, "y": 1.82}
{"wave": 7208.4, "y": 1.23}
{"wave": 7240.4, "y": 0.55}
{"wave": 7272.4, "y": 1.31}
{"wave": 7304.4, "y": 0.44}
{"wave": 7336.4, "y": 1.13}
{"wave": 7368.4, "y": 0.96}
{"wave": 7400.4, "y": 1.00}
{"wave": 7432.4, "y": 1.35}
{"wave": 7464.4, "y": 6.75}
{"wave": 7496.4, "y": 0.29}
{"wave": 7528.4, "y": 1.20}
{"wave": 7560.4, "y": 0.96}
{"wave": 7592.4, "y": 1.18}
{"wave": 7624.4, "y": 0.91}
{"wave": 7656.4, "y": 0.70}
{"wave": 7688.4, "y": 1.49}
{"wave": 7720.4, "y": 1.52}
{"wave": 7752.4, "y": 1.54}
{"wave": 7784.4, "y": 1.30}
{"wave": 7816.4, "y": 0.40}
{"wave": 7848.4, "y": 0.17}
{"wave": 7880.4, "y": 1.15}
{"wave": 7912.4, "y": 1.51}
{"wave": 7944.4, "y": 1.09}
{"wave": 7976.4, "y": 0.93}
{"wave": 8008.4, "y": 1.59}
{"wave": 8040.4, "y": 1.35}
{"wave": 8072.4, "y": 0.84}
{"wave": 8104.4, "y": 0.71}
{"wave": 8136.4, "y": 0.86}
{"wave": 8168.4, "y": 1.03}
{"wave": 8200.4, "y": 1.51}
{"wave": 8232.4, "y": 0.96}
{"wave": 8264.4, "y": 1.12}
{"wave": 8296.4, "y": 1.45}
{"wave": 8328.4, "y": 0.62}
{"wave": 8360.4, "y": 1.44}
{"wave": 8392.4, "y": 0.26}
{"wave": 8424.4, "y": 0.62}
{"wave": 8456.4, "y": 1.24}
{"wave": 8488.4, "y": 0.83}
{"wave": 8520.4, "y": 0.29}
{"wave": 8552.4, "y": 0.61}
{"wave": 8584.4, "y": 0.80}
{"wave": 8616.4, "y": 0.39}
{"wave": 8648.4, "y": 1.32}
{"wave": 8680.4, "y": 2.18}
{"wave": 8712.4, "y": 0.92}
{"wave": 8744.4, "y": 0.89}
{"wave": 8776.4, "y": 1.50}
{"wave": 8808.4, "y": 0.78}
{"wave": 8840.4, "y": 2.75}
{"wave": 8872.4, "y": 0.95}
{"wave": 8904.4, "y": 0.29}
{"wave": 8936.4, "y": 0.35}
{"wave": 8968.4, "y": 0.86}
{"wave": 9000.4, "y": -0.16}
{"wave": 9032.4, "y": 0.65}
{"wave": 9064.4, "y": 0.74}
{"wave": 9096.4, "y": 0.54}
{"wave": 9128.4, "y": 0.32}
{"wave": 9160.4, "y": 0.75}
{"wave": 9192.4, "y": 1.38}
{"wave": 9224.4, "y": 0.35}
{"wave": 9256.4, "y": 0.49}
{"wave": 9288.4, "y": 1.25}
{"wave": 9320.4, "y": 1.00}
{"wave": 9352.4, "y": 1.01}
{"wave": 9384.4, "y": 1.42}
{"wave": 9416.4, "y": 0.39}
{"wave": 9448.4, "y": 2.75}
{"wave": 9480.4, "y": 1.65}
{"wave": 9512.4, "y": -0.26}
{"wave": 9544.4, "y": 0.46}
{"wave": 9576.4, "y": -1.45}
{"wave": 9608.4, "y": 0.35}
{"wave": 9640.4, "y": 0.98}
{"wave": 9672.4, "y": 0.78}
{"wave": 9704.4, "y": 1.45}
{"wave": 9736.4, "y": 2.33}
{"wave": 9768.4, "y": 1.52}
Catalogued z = 1.00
